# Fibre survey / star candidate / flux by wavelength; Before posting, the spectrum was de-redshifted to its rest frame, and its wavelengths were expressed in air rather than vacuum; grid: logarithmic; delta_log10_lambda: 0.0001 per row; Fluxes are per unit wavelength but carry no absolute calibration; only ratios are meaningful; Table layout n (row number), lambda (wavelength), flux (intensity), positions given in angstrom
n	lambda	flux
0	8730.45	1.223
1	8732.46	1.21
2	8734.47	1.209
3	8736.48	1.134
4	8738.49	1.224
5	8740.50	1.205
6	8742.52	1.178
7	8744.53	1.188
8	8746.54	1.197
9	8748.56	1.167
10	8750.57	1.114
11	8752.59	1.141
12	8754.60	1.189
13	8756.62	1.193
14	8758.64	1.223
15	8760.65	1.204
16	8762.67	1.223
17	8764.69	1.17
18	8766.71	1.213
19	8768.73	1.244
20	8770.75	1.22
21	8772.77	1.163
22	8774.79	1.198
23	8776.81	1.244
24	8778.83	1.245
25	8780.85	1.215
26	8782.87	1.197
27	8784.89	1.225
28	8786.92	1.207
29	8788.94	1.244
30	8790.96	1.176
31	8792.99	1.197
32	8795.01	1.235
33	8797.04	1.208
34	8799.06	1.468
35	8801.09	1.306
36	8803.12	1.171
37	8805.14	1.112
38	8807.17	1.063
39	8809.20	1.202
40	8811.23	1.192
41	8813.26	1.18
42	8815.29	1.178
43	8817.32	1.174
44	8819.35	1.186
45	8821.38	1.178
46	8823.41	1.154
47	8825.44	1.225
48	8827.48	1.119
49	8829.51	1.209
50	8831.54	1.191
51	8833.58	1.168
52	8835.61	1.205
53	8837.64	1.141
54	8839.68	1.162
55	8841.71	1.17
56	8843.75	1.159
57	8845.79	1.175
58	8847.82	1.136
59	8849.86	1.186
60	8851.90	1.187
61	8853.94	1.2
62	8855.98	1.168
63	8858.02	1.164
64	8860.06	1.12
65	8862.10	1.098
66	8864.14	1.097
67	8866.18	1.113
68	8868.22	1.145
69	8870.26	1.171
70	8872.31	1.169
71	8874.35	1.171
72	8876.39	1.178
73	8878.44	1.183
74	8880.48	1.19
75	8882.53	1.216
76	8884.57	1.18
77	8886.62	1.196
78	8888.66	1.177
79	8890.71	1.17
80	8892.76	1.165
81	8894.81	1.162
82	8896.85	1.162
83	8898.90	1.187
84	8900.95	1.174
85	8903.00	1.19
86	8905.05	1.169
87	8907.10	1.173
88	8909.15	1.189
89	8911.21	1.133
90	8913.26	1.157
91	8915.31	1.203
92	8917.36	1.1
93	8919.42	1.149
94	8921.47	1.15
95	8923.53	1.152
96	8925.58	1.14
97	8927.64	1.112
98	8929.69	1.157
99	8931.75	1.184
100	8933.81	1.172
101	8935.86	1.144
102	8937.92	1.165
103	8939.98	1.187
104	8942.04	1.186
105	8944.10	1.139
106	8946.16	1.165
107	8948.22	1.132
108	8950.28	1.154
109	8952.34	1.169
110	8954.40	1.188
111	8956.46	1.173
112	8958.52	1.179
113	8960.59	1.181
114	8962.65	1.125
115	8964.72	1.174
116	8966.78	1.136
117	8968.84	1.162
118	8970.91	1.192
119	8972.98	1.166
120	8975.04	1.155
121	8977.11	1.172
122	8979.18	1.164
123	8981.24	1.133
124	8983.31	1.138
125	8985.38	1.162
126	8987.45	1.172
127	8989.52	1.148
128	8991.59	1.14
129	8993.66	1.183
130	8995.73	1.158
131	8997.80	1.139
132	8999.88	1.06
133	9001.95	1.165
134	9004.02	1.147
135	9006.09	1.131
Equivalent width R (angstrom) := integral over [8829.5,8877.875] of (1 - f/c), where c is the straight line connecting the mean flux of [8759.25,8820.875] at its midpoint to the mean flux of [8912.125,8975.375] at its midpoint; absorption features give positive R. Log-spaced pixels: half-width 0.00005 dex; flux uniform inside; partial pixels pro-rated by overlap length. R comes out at 1.1 angstrom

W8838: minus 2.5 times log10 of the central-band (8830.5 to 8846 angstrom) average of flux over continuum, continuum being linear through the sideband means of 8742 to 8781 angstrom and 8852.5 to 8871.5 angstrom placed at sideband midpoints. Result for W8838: -0.01 mag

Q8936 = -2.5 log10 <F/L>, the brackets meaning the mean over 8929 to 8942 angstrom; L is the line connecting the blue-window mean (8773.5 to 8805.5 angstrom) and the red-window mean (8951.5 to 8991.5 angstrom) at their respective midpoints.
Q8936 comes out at 0.01 mag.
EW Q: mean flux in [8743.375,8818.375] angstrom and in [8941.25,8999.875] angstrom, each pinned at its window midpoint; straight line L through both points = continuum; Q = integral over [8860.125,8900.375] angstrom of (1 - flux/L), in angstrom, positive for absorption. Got 0.52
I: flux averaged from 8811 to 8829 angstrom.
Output 1.18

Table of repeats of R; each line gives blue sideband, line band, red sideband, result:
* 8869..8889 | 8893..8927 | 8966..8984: 0.4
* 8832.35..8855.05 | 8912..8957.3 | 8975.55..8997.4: 0.2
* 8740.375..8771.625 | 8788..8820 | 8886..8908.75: -0.5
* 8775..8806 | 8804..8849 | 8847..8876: 0.9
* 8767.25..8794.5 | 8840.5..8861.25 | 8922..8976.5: 0.5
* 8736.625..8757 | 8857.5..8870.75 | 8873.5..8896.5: 0.6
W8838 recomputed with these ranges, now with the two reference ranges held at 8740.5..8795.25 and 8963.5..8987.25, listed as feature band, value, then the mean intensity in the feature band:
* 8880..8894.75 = -0.01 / 1.18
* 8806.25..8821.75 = 0.02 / 1.17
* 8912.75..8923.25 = 0.02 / 1.15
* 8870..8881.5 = 0.00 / 1.18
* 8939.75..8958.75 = 0.00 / 1.17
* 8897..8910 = 0.00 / 1.18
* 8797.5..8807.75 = -0.03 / 1.23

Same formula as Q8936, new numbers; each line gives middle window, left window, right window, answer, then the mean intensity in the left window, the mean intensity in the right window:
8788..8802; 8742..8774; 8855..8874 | -0.08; 1.19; 1.14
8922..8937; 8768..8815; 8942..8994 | 0.02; 1.21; 1.16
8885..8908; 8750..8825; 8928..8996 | 0.00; 1.2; 1.16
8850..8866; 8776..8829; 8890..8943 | 0.03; 1.2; 1.16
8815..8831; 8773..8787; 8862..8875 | 0.00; 1.22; 1.14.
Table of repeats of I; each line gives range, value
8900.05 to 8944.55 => 1.16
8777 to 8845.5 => 1.2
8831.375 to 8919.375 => 1.17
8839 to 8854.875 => 1.17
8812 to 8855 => 1.18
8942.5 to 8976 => 1.16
